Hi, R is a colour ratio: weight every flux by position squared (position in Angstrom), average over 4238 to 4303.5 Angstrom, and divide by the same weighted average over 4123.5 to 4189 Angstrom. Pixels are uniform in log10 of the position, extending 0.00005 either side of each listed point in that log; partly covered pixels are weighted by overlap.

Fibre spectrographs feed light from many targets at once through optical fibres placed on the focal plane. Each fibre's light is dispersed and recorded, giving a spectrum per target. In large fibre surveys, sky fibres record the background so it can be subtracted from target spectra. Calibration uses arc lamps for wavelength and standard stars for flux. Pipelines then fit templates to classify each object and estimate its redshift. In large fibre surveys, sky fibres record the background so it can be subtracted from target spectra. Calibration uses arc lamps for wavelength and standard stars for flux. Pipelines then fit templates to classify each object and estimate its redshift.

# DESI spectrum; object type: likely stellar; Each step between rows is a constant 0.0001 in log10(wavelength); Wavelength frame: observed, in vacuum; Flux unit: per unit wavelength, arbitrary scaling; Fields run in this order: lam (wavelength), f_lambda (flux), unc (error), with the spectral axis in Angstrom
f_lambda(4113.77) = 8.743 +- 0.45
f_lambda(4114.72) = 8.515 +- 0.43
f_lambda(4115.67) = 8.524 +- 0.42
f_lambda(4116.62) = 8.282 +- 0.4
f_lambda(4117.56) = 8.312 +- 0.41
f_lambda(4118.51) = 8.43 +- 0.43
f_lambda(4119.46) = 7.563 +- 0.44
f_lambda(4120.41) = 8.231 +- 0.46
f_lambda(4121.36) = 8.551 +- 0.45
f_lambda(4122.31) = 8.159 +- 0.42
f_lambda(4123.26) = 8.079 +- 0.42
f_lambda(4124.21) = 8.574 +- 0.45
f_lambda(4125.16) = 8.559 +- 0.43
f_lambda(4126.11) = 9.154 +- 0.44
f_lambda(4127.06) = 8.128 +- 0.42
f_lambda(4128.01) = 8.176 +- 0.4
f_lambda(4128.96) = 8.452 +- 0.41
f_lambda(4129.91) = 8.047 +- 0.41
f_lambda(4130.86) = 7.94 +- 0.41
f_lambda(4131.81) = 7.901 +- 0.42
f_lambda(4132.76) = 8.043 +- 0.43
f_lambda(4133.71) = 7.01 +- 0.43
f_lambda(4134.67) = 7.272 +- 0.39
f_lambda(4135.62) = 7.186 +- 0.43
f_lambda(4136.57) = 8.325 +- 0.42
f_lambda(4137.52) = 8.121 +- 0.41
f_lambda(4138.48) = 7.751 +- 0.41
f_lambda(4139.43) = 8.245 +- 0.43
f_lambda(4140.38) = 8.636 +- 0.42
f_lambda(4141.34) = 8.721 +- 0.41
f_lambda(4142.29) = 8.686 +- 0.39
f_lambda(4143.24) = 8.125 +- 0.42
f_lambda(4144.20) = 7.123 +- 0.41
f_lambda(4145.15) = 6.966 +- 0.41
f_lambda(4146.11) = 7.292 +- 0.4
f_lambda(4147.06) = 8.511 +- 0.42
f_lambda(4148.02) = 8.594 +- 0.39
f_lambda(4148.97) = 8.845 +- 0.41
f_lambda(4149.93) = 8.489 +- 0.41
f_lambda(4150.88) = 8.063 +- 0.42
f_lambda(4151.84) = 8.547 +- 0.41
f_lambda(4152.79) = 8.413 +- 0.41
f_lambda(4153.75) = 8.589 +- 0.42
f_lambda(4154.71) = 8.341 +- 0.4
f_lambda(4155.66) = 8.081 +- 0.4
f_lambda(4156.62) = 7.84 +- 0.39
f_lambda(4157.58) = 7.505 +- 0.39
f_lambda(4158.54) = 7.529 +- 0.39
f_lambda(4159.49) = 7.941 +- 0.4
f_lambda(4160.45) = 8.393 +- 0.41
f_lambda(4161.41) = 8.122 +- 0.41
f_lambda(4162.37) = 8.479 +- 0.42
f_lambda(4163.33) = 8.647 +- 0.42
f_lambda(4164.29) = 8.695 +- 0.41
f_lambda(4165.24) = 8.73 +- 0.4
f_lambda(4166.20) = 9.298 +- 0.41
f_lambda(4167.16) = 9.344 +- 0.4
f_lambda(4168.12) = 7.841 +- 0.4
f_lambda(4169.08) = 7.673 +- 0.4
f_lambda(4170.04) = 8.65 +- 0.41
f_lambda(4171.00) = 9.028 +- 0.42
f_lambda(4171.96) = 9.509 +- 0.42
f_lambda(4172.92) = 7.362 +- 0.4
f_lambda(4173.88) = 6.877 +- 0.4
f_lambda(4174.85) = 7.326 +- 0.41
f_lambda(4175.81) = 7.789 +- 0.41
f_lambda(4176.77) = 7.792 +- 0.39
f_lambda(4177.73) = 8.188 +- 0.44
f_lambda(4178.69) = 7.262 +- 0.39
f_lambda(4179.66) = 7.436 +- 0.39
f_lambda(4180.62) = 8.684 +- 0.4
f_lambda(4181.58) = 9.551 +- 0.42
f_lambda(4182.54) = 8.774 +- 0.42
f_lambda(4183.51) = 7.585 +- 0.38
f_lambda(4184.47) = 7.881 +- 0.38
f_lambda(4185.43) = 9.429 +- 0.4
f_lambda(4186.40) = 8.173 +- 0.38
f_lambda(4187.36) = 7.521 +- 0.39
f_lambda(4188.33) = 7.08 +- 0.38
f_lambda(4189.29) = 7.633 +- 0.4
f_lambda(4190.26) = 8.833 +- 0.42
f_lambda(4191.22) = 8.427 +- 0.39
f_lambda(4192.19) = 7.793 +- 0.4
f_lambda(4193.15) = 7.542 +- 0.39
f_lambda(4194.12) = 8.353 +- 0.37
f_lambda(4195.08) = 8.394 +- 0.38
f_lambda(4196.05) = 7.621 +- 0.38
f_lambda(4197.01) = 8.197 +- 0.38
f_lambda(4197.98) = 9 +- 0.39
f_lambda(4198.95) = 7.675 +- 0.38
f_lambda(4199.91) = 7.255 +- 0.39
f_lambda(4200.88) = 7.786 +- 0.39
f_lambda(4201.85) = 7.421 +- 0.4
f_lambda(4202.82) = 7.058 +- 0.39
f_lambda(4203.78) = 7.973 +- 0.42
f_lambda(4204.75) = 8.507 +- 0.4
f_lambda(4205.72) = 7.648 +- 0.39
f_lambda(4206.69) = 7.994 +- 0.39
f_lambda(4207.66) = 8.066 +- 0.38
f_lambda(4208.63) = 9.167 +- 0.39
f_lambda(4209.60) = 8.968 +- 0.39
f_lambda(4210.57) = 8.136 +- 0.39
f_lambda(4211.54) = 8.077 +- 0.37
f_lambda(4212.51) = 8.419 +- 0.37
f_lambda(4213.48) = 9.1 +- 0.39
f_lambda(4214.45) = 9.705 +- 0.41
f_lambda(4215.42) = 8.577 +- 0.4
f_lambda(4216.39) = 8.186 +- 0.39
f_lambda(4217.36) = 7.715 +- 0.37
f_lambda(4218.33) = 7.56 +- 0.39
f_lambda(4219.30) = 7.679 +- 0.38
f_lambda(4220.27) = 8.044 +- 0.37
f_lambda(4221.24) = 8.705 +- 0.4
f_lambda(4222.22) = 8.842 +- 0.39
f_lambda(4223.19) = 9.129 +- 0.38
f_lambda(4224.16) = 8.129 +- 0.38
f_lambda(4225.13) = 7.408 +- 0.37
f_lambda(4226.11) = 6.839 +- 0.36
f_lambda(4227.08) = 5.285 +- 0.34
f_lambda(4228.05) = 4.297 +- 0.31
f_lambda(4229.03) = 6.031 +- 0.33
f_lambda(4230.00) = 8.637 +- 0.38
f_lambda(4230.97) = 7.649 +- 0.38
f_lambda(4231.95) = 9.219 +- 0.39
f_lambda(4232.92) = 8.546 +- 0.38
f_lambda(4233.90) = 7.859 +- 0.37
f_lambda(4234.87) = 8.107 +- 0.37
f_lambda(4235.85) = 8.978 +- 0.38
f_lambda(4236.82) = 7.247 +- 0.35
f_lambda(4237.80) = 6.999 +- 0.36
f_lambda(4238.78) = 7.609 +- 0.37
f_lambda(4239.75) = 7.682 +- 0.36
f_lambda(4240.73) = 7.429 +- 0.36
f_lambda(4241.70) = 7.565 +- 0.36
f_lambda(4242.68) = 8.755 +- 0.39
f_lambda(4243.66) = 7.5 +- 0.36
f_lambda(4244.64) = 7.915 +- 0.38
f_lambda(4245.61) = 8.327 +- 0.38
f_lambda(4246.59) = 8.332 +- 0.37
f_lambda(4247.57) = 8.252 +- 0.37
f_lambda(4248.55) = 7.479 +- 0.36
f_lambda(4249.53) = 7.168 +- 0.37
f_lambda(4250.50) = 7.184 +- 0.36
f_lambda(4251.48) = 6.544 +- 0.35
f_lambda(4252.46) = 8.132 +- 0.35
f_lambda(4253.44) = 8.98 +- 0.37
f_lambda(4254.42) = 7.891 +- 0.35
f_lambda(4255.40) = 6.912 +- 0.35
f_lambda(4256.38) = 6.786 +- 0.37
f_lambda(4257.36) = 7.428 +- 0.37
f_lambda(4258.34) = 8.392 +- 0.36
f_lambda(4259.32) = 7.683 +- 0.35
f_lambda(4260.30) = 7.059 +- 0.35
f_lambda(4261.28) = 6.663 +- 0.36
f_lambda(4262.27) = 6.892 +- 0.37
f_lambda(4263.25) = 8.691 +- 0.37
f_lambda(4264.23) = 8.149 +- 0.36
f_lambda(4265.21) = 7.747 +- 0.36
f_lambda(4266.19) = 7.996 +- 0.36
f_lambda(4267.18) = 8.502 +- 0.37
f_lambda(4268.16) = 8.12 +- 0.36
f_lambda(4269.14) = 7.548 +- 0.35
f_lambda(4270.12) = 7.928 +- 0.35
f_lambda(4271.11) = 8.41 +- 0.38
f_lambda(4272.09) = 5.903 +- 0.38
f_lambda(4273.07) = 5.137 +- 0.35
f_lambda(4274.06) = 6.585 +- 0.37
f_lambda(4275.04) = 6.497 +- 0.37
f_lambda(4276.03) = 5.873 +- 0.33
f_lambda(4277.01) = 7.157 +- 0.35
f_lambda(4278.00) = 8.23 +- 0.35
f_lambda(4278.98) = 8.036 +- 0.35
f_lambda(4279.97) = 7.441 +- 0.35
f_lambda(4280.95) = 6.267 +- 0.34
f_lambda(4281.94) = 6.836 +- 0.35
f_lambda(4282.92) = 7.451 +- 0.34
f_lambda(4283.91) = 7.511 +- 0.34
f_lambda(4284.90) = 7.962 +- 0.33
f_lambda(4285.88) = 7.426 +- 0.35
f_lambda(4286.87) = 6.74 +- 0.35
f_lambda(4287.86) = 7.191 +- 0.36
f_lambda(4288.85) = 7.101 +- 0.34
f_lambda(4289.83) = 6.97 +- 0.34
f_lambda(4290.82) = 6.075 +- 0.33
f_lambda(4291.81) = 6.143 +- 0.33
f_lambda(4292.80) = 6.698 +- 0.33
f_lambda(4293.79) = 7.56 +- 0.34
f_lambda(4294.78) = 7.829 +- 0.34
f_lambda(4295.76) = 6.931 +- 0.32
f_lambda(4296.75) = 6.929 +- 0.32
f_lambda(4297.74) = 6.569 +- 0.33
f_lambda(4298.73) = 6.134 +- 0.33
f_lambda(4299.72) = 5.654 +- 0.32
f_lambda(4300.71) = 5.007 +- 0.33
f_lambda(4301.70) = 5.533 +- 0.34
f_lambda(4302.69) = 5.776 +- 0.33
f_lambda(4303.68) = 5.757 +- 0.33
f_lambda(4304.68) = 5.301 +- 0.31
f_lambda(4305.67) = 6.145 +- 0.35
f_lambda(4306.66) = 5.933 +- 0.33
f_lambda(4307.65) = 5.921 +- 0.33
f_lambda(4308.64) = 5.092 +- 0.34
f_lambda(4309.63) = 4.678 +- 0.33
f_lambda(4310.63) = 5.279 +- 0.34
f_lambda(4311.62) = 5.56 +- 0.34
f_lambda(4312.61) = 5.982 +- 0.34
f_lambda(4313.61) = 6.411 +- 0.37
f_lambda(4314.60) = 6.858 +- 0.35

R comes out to 0.9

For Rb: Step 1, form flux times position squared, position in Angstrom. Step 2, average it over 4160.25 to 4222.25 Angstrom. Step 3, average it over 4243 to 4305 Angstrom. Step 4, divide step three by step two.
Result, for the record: 0.91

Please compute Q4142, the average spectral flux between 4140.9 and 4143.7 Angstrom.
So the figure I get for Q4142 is 8.53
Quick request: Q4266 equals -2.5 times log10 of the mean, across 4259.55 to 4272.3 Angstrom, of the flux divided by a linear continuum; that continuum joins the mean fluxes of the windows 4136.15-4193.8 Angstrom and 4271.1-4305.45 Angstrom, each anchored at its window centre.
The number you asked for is -0.11 mag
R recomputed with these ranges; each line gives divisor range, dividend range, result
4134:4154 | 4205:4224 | 1.07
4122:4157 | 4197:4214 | 1.03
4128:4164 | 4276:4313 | 0.86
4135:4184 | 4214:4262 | 0.98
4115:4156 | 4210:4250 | 1.01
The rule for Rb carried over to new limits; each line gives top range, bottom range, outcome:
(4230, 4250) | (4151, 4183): 1.00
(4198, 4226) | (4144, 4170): 1.02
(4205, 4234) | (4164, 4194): 1.00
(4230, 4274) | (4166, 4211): 0.98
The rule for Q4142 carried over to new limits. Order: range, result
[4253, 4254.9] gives 8.42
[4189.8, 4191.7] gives 8.65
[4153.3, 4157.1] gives 8.21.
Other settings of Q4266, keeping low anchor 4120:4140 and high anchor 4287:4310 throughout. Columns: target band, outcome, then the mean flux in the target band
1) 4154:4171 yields -0.080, 8.33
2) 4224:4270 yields -0.126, 7.63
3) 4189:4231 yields -0.106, 7.95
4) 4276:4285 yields -0.141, 7.32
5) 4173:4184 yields -0.050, 7.91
